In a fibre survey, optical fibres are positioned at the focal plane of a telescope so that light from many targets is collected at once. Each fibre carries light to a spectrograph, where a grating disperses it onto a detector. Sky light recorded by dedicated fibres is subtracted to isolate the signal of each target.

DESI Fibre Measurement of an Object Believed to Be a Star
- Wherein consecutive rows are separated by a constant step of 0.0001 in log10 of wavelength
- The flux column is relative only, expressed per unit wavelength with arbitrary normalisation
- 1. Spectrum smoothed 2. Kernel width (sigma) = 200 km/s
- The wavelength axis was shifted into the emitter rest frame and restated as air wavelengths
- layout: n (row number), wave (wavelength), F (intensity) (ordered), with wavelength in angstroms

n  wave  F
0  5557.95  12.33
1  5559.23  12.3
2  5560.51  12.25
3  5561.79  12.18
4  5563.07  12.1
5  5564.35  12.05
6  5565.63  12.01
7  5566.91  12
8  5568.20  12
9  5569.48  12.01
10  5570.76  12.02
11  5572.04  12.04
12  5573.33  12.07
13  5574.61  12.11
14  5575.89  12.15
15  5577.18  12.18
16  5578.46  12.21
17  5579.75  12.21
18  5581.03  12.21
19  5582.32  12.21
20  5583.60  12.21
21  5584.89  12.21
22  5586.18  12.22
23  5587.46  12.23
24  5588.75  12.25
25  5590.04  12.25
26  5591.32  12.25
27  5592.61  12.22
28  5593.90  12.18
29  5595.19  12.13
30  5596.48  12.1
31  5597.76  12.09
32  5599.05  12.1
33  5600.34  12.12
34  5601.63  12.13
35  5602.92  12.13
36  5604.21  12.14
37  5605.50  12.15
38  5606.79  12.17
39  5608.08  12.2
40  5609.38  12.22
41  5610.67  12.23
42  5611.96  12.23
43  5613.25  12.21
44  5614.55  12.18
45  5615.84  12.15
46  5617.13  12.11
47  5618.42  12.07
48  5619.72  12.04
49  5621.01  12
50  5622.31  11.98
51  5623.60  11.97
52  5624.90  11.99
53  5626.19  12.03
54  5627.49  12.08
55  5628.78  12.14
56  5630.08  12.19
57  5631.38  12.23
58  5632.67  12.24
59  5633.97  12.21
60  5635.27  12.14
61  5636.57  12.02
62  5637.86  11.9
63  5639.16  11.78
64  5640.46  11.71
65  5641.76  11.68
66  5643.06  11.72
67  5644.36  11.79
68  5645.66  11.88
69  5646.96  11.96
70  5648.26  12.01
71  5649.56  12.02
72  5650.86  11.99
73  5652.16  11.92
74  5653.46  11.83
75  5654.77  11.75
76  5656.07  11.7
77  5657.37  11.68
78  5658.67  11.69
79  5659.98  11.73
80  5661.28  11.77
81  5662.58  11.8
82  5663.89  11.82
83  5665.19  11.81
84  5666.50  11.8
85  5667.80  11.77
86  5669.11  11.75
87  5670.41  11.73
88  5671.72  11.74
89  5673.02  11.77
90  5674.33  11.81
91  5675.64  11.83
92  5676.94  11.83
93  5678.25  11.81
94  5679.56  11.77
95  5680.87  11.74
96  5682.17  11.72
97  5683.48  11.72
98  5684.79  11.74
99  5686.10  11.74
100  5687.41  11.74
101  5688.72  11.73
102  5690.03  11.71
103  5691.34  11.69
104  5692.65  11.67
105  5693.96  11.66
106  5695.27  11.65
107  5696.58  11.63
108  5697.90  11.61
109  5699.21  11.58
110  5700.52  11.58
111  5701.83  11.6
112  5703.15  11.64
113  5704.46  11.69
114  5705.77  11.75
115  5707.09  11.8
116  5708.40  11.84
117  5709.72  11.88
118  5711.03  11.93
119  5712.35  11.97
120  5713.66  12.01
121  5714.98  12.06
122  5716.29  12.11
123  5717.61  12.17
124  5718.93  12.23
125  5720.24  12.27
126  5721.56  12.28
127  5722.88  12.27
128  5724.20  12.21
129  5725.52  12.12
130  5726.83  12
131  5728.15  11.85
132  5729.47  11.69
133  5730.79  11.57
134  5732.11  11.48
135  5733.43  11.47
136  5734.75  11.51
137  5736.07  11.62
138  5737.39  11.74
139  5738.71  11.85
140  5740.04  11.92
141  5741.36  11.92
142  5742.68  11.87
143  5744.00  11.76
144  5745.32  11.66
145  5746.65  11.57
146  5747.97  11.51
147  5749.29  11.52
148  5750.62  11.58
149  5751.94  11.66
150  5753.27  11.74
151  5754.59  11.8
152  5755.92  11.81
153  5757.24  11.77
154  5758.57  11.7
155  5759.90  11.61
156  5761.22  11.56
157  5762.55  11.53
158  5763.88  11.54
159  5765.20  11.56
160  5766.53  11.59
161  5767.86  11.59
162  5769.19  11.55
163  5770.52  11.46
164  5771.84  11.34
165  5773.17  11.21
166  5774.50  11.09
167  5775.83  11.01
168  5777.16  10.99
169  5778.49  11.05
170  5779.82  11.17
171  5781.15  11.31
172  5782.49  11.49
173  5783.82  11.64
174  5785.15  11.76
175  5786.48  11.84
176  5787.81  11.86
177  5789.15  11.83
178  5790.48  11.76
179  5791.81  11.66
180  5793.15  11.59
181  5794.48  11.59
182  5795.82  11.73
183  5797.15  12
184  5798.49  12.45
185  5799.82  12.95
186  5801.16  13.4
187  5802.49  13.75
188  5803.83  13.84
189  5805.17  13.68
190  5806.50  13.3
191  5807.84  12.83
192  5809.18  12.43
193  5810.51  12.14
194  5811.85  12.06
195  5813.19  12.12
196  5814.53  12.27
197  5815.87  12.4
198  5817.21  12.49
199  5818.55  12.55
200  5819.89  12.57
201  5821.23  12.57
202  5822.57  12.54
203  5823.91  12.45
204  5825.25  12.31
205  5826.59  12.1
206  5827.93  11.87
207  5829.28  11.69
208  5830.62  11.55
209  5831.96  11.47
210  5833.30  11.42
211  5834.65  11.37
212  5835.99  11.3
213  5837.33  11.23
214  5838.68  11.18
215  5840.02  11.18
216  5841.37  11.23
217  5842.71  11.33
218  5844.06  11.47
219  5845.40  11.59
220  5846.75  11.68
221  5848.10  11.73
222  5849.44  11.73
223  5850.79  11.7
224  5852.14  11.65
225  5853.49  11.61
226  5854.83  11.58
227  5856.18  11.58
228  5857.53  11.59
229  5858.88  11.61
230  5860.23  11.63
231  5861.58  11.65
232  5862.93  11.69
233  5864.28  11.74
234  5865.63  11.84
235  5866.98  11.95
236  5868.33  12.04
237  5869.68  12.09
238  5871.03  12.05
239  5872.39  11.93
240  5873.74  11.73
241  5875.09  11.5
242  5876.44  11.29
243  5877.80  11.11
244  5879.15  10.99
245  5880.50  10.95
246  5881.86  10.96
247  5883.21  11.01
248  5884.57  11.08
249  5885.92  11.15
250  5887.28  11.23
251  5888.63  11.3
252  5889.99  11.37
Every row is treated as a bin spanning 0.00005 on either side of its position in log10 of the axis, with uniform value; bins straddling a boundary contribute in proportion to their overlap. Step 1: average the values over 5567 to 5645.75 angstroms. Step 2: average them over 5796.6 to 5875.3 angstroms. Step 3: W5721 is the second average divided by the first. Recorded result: 1.0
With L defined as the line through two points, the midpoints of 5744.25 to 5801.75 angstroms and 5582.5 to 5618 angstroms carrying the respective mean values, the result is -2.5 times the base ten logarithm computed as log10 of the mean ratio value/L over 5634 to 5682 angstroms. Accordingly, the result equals 0.016 mag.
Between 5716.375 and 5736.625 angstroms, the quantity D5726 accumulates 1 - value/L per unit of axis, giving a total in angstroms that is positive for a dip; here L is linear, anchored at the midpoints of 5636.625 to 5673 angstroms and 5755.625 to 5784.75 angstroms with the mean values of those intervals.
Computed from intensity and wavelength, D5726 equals -0.6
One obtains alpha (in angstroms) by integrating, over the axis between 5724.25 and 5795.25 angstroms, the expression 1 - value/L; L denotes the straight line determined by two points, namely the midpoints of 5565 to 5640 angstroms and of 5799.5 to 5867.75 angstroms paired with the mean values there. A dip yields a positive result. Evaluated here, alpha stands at 2.65 angstroms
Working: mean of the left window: 12.1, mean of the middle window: 11.6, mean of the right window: 12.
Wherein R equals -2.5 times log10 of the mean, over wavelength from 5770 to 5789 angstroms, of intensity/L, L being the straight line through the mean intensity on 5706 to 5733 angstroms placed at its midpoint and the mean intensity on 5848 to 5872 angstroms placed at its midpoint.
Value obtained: 0.05 mag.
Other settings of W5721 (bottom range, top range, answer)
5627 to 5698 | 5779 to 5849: 1.02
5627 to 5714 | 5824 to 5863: 0.98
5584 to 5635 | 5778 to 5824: 1.01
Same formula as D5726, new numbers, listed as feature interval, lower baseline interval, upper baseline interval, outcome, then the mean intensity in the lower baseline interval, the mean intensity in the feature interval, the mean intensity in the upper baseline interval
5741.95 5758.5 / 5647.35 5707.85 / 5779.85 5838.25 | 0.4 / 11.8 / 11.7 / 12.2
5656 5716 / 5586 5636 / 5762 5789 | 0.3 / 12.1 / 11.8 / 11.4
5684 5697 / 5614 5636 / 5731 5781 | 0.1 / 12.1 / 11.7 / 11.5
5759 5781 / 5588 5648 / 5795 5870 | 1.2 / 12.1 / 11.4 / 12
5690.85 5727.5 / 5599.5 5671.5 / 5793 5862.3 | 0.3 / 12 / 11.9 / 12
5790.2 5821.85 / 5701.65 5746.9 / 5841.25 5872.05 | -2.0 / 11.9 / 12.5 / 11.7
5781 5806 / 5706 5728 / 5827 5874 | -0.9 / 12.1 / 12.2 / 11.6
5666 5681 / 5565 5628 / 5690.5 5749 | 0.2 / 12.1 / 11.8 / 11.8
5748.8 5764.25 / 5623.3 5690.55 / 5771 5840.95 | 0.4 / 11.9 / 11.6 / 12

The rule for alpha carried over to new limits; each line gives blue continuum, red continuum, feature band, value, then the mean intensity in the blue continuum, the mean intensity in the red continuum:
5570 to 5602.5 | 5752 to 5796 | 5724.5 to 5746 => -0.2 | 12.2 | 11.5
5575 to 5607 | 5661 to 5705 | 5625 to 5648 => -0.1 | 12.2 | 11.7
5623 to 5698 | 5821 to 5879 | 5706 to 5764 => -0.2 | 11.8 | 11.7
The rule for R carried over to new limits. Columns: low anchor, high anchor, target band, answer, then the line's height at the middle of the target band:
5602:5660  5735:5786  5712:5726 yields -0.04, 11.7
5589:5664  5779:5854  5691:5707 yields 0.03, 12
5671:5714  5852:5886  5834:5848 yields 0.02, 11.6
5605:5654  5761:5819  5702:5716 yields 0.01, 12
